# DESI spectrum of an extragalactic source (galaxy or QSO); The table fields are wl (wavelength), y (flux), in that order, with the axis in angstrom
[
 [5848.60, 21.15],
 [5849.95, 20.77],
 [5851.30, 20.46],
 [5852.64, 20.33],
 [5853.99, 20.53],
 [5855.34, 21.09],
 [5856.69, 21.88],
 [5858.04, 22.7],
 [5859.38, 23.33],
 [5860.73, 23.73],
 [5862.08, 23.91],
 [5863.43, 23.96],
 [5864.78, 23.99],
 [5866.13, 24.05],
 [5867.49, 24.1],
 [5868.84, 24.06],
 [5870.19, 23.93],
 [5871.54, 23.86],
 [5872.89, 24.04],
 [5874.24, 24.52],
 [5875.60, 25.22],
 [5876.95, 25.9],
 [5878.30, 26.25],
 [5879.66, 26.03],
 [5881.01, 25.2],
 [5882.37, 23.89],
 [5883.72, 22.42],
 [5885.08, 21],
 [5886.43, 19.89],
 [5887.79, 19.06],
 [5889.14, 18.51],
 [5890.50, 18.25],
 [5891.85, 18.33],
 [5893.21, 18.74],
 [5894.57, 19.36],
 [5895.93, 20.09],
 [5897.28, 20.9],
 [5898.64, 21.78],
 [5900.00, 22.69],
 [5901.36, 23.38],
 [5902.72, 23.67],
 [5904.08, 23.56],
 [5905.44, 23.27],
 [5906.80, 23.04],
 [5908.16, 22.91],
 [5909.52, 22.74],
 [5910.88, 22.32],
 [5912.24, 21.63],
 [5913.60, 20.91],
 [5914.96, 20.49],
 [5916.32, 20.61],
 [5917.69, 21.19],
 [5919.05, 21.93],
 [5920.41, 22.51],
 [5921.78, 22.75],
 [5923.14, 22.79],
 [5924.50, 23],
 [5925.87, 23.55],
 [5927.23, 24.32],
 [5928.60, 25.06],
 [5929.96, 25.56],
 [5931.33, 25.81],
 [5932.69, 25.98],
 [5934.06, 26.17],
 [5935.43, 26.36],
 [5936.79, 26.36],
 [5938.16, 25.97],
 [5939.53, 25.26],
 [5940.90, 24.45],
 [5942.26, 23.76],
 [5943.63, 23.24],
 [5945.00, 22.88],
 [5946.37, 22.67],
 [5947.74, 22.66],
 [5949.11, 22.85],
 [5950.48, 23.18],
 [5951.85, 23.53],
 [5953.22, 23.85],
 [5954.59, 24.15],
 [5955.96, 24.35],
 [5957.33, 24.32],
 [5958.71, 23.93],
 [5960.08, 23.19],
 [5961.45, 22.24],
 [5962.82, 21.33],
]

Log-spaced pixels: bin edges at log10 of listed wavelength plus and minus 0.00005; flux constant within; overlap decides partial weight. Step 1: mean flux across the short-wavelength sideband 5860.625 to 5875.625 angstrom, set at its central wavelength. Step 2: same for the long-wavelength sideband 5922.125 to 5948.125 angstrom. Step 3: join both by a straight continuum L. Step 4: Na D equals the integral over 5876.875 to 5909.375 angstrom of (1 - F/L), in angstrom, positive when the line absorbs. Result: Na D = 3.1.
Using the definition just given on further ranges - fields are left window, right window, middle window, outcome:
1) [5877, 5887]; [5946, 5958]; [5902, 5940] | 0.1 angstrom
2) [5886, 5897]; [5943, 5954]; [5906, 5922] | -1.0 angstrom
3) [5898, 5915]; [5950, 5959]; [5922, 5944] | -1.4 angstrom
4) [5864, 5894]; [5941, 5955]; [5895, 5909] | 0.3 angstrom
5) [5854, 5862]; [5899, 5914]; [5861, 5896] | -0.1 angstrom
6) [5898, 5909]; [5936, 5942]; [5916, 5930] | 0.8 angstrom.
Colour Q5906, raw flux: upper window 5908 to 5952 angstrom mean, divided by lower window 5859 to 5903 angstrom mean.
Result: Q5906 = 1.04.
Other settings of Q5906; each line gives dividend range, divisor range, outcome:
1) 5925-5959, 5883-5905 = 1.18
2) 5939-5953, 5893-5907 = 1.07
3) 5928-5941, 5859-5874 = 1.08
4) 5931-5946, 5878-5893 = 1.17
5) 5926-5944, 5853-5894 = 1.11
